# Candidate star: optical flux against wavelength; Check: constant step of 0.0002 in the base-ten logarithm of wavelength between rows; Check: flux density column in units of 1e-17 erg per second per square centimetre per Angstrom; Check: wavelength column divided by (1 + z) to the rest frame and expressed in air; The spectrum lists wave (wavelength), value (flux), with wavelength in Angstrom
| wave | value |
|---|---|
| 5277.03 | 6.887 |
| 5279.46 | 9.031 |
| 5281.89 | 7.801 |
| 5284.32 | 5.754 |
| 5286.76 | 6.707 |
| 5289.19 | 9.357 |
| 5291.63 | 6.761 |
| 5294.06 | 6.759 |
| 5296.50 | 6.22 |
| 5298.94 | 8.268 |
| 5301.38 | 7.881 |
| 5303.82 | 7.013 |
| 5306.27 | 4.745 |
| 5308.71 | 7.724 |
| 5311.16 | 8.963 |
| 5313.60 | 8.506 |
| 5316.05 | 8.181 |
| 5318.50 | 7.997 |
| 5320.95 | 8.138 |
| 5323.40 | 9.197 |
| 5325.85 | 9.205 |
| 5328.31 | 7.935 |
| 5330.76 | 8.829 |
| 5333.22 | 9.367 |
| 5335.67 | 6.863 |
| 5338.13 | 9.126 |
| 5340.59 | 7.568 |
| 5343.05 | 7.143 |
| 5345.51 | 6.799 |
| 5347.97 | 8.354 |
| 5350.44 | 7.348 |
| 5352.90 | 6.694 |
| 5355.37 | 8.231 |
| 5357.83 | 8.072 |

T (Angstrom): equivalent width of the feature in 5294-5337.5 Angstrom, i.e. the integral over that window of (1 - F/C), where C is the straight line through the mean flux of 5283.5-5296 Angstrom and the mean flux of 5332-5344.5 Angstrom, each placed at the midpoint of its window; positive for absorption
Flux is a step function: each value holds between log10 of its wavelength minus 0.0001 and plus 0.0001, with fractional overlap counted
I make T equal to -2.0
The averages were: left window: 7.06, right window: 7.99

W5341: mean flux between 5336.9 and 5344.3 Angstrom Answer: 7.94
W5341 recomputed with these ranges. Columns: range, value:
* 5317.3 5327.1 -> 8.63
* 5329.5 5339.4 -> 8.54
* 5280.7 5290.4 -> 7.4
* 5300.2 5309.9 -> 6.83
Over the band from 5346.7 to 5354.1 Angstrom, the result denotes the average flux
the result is 7.46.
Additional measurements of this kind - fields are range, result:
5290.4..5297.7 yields 6.59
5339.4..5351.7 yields 7.44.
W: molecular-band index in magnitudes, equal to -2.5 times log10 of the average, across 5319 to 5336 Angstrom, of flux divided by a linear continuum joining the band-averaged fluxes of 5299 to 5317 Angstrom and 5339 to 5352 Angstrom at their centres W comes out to -0.14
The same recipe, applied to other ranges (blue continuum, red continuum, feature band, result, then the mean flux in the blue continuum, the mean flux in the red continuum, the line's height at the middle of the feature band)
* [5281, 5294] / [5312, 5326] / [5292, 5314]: 0.083 mag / 7.22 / 8.5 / 7.85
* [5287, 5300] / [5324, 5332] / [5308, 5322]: -0.009 mag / 7.41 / 8.69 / 8.21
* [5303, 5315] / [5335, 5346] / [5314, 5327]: -0.144 mag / 7.41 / 7.58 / 7.47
